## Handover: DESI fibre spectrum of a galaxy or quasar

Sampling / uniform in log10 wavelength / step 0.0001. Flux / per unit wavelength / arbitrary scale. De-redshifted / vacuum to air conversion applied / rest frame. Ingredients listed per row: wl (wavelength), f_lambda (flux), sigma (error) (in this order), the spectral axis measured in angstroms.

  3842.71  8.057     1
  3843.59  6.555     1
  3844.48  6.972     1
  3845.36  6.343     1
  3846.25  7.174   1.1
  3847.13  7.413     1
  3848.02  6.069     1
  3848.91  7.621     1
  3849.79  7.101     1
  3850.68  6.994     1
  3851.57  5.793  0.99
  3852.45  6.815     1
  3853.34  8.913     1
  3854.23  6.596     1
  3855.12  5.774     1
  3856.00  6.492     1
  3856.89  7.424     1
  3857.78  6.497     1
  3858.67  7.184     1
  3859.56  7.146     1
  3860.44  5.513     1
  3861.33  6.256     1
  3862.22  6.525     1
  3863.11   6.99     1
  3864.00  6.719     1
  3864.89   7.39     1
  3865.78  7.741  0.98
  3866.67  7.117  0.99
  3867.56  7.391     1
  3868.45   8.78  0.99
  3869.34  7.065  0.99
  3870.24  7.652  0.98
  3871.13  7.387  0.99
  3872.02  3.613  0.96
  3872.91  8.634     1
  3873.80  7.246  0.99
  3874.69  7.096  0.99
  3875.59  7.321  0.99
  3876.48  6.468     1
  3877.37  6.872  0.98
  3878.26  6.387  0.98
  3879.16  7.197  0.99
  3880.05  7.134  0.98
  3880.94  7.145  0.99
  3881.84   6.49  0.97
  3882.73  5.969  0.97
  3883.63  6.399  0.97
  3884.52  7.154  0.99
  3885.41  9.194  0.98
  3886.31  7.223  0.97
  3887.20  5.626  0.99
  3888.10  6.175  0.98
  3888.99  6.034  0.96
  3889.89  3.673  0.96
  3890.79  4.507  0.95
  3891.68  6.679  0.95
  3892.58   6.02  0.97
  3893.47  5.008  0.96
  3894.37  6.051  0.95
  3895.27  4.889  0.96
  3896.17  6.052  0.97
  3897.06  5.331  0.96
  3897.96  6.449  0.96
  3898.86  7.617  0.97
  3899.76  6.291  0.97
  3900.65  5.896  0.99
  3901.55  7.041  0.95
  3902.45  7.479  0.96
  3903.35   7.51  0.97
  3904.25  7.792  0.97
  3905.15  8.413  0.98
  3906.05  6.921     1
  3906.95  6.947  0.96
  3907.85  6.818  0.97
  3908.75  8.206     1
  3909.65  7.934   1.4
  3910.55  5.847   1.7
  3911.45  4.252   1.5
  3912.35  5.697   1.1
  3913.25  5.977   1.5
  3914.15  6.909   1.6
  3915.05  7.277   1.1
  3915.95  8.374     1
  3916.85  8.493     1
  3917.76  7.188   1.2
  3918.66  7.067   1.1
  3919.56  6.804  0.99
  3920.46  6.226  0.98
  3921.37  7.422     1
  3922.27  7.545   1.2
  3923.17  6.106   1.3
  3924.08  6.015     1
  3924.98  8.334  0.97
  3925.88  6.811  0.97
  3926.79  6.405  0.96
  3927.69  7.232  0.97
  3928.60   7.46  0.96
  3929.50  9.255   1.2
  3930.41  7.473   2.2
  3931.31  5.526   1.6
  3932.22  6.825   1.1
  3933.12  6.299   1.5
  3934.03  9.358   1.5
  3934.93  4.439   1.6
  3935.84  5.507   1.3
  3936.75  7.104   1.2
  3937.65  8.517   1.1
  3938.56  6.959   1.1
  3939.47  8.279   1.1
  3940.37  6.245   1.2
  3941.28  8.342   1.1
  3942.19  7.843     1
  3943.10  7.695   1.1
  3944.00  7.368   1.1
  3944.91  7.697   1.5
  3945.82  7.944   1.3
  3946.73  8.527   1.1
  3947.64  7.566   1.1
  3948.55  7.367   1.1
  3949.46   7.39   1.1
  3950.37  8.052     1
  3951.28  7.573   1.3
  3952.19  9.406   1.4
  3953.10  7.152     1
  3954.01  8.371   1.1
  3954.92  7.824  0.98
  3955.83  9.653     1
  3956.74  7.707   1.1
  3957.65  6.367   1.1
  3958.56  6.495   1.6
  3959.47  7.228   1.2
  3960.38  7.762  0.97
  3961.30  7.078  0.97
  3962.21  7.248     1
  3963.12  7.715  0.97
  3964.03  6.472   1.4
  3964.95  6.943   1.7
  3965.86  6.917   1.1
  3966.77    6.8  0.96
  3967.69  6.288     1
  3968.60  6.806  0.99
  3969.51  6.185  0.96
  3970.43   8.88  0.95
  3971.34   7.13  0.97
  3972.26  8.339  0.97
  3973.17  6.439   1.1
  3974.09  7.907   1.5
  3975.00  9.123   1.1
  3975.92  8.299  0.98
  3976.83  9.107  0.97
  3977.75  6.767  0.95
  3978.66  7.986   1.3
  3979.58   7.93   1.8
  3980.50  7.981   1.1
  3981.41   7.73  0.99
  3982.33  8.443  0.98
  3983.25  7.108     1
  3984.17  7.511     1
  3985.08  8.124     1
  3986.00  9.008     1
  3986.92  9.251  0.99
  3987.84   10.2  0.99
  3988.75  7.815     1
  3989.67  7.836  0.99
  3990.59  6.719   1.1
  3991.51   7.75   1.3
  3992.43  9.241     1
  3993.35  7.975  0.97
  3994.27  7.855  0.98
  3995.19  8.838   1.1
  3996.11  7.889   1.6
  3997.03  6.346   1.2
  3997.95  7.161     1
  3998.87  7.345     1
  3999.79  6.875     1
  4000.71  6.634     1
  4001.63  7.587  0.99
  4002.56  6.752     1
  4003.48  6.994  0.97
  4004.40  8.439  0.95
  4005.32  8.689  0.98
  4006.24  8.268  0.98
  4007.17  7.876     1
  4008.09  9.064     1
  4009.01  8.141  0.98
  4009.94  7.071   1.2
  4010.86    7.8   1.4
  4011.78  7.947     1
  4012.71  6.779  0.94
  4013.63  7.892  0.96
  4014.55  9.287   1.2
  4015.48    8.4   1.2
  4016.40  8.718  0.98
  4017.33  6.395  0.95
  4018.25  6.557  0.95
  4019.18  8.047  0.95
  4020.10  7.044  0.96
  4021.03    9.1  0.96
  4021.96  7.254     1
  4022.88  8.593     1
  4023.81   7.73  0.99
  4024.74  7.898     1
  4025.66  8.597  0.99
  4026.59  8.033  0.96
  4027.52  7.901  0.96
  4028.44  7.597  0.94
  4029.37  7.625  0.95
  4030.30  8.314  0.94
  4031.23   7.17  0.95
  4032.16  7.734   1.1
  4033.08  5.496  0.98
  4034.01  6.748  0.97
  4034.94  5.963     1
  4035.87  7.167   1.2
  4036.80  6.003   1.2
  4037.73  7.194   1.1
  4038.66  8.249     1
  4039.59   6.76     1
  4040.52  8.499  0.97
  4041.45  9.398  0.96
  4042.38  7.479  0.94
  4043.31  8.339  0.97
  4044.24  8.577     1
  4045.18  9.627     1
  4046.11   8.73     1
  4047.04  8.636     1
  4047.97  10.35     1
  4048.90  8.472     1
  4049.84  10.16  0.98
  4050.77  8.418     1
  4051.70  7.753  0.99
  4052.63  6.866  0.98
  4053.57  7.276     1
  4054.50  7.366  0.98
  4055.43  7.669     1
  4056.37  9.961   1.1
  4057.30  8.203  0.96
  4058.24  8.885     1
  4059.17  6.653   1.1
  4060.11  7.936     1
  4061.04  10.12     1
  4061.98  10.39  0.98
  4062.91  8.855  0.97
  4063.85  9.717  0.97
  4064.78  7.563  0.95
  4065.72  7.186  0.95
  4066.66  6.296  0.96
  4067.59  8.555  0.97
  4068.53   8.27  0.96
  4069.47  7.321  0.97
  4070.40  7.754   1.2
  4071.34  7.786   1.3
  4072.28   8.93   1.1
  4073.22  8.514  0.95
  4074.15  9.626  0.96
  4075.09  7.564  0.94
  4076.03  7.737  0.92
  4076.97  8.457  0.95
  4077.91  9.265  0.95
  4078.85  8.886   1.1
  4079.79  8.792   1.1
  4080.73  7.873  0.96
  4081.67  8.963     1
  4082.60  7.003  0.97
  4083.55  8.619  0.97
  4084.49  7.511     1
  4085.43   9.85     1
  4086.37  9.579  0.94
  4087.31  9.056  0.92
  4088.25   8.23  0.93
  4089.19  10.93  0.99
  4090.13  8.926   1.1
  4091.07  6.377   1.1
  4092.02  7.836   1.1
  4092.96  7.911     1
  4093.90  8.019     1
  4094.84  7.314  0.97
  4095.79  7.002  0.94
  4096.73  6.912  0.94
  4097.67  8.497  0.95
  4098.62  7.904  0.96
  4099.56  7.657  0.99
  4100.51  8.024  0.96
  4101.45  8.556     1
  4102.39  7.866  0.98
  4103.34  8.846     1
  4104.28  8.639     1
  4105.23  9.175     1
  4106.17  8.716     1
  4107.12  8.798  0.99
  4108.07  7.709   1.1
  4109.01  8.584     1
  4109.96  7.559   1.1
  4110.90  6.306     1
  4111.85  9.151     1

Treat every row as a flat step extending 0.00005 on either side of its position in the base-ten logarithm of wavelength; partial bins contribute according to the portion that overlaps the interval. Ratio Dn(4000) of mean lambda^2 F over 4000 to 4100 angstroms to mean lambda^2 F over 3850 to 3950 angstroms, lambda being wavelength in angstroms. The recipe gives 1.3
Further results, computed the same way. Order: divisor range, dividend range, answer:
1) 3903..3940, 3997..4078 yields 1.20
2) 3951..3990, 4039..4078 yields 1.13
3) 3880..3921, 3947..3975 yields 1.17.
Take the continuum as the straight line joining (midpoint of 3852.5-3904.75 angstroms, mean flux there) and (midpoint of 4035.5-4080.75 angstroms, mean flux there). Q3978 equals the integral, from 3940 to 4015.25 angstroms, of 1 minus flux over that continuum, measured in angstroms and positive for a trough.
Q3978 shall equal -1.63 angstroms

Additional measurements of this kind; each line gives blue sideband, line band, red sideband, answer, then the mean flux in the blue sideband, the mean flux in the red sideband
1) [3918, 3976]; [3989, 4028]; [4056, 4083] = 0.4 angstroms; 7.36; 8.38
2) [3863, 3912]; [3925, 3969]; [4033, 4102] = -1.1 angstroms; 6.71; 8.19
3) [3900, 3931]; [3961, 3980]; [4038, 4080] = 0.3 angstroms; 7.08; 8.39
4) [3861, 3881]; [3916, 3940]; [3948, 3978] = 0.8 angstroms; 7.05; 7.54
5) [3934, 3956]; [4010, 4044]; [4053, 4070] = 1.6 angstroms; 7.63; 8.22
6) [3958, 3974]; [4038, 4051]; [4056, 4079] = -0.9 angstroms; 7.11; 8.4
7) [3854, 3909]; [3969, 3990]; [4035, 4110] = -1.5 angstroms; 6.71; 8.27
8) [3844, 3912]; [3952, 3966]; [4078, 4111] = -0.4 angstroms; 6.73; 8.28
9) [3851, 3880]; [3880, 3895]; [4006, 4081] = 1.8 angstroms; 6.94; 8.06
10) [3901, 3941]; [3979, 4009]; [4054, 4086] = -0.9 angstroms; 7.05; 8.36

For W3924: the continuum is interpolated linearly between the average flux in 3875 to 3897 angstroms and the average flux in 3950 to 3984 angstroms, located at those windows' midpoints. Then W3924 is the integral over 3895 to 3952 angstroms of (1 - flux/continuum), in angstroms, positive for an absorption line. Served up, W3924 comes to -1.6 angstroms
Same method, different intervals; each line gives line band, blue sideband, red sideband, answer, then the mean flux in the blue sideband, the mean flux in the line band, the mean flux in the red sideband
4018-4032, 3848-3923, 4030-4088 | 0.12 angstroms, 6.77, 7.84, 8.2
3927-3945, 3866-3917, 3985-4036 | -0.35 angstroms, 6.72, 7.25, 7.78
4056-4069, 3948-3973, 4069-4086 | -0.34 angstroms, 7.44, 8.46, 8.37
